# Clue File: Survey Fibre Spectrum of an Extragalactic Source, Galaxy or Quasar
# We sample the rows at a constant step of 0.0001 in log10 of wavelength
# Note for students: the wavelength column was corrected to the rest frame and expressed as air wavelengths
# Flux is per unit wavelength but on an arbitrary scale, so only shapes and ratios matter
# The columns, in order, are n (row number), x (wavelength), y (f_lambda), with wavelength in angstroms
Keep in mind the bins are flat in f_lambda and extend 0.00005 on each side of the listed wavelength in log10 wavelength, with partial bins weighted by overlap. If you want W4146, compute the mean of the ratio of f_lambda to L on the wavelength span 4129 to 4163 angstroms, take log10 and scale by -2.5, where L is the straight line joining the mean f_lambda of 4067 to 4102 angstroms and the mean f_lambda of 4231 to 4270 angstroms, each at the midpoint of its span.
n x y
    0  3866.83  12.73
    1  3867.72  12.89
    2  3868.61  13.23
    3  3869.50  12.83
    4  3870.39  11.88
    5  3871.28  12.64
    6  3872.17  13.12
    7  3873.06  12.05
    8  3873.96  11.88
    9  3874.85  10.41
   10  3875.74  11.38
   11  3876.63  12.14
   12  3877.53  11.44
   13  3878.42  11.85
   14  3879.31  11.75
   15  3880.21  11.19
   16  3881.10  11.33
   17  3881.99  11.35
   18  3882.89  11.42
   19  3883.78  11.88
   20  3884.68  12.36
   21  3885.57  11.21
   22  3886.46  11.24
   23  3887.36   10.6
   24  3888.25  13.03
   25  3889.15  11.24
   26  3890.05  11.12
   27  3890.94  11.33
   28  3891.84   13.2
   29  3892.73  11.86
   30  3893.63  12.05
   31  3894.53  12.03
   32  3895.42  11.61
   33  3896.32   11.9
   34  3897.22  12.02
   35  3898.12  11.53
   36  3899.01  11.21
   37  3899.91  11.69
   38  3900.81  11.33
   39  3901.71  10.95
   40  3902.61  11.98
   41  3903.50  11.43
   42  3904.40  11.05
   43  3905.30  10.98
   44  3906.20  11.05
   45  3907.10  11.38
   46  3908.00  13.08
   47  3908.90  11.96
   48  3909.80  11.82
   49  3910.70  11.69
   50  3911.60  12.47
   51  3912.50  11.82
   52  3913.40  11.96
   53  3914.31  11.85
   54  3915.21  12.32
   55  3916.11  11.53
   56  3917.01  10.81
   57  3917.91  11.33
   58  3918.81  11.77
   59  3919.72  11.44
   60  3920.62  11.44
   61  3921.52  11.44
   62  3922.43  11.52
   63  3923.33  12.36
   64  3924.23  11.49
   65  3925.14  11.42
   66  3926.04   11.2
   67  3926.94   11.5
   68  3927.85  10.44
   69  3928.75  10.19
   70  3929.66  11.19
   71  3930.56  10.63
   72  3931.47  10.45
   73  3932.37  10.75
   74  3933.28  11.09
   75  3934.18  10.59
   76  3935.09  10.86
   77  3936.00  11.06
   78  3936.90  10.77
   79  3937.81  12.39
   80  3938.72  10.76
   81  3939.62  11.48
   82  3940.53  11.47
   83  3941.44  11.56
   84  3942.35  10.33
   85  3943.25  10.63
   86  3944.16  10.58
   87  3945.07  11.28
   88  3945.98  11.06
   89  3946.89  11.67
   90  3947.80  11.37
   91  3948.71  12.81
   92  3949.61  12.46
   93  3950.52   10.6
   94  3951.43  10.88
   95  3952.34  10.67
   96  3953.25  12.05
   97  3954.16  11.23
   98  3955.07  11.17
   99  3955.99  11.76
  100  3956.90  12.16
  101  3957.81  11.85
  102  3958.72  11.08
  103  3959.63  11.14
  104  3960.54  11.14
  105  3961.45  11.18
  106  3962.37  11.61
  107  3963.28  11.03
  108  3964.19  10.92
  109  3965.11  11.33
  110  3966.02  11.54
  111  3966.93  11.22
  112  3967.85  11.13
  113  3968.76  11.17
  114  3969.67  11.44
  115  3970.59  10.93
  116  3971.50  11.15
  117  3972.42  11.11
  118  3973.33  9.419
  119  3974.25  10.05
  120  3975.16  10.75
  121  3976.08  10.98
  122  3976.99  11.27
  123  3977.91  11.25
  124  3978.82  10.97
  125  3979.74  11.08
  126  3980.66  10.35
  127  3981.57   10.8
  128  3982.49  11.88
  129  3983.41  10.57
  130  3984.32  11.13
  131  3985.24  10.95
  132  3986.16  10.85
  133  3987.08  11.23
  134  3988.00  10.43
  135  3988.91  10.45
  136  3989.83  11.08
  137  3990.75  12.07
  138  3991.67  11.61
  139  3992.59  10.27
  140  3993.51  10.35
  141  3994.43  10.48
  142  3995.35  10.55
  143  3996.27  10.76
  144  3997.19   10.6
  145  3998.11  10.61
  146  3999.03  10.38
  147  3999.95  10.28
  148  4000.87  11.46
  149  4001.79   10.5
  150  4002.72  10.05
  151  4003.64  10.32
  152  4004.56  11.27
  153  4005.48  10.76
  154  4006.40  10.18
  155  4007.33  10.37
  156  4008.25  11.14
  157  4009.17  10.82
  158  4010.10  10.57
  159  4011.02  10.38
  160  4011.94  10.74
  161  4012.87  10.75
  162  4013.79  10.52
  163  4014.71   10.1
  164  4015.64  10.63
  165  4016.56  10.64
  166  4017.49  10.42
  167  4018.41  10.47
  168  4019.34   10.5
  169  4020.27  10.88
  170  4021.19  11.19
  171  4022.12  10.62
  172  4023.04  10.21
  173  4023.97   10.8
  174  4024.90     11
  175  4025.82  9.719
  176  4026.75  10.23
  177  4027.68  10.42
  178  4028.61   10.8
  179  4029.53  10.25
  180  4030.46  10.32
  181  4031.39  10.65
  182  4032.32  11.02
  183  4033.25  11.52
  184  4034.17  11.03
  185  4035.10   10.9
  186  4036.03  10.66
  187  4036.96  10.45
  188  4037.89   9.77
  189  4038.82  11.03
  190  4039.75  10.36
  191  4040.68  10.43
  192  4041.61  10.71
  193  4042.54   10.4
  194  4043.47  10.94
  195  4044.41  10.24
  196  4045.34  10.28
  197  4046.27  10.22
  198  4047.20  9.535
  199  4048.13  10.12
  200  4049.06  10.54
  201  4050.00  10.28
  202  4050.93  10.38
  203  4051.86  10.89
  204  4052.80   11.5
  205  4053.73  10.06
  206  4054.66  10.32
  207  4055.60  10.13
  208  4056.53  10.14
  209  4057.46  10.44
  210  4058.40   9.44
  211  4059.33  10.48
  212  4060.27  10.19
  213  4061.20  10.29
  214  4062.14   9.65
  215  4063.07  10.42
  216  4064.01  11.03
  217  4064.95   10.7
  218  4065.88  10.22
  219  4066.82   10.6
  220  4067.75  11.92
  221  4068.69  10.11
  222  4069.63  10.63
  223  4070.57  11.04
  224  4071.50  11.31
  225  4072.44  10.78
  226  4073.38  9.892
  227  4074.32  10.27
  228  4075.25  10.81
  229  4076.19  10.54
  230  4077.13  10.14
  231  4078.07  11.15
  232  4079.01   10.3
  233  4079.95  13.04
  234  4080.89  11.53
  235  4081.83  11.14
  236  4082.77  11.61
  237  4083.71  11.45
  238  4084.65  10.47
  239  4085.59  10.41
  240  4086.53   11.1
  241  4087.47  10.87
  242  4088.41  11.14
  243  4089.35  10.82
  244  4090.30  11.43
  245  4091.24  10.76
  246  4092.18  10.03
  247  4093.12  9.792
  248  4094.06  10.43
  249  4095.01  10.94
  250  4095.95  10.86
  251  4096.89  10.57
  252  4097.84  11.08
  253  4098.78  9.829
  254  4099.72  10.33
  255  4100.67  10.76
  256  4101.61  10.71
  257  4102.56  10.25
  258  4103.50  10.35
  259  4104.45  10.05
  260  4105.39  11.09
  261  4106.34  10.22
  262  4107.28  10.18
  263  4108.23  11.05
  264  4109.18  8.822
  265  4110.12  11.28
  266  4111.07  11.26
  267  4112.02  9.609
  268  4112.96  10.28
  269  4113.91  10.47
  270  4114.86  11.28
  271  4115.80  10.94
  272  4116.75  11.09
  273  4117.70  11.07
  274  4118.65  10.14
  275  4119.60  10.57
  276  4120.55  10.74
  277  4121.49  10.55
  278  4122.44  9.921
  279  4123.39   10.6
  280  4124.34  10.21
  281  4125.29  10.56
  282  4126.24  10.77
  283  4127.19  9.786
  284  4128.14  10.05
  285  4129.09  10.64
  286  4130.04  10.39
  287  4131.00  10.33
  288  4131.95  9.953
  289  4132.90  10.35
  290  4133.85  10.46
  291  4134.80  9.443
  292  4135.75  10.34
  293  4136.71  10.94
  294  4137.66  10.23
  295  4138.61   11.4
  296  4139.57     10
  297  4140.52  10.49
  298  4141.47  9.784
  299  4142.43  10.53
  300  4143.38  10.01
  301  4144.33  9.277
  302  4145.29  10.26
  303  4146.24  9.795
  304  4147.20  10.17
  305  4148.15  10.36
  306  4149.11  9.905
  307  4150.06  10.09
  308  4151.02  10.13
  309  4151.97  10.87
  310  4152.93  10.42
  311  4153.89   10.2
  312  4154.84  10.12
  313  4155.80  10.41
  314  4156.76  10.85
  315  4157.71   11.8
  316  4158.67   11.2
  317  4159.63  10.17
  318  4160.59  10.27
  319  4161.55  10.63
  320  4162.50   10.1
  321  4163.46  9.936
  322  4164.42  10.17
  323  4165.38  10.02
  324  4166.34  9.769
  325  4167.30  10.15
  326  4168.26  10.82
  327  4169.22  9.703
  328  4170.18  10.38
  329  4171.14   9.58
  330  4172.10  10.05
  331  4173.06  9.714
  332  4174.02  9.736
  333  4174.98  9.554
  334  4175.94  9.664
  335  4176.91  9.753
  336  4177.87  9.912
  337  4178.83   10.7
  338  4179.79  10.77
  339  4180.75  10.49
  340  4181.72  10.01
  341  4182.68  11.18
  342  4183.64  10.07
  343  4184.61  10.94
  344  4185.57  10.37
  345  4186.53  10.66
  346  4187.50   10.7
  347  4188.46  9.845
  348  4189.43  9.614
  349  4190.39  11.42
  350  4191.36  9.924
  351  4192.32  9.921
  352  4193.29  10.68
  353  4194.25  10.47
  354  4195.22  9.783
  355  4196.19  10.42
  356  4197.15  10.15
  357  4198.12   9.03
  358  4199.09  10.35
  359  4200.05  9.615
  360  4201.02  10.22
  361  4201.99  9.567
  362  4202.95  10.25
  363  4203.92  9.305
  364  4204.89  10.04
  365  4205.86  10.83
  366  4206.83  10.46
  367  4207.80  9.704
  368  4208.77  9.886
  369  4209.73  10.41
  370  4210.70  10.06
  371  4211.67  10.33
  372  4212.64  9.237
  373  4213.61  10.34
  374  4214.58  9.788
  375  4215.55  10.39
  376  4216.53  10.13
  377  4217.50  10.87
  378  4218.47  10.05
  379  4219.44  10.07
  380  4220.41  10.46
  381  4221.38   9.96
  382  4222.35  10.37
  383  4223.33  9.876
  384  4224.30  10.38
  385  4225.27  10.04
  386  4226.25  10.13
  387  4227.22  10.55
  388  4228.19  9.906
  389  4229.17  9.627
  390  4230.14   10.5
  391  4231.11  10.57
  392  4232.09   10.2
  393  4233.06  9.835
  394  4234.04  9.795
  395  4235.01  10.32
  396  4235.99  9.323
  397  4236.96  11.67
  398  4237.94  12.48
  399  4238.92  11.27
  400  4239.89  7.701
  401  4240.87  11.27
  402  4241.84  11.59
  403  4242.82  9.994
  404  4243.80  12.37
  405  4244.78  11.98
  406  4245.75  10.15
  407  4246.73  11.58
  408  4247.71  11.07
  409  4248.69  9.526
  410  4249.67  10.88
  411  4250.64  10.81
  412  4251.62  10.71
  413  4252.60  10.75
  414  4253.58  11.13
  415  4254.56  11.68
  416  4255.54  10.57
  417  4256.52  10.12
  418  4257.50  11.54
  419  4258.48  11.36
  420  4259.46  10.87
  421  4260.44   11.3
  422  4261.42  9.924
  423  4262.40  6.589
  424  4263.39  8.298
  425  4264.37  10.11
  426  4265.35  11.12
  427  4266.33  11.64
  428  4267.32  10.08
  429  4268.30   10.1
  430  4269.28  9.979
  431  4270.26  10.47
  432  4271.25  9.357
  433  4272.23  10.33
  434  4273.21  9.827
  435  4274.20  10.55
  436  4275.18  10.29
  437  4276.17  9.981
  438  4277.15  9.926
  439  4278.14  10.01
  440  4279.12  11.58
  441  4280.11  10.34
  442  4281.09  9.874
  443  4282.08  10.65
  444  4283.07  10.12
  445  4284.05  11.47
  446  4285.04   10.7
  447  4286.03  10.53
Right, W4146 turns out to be 0.039 mag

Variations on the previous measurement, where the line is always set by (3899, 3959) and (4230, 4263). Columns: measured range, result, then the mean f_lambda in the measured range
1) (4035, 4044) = 0.058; 10.5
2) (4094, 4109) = 0.047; 10.5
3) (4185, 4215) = 0.065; 10.1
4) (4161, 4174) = 0.077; 10.1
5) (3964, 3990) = 0.032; 10.9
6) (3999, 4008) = 0.063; 10.6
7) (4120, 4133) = 0.057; 10.3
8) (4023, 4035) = 0.051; 10.6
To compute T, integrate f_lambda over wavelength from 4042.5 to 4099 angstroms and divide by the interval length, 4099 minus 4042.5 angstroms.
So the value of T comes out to 10.6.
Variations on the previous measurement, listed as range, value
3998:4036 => 10.6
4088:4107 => 10.6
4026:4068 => 10.5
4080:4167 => 10.5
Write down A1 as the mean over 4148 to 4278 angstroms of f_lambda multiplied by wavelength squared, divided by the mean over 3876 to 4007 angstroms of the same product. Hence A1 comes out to 1.05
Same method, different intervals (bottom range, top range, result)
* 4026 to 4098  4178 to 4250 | 1.05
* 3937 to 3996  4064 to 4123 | 1.02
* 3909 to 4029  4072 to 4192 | 1.03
